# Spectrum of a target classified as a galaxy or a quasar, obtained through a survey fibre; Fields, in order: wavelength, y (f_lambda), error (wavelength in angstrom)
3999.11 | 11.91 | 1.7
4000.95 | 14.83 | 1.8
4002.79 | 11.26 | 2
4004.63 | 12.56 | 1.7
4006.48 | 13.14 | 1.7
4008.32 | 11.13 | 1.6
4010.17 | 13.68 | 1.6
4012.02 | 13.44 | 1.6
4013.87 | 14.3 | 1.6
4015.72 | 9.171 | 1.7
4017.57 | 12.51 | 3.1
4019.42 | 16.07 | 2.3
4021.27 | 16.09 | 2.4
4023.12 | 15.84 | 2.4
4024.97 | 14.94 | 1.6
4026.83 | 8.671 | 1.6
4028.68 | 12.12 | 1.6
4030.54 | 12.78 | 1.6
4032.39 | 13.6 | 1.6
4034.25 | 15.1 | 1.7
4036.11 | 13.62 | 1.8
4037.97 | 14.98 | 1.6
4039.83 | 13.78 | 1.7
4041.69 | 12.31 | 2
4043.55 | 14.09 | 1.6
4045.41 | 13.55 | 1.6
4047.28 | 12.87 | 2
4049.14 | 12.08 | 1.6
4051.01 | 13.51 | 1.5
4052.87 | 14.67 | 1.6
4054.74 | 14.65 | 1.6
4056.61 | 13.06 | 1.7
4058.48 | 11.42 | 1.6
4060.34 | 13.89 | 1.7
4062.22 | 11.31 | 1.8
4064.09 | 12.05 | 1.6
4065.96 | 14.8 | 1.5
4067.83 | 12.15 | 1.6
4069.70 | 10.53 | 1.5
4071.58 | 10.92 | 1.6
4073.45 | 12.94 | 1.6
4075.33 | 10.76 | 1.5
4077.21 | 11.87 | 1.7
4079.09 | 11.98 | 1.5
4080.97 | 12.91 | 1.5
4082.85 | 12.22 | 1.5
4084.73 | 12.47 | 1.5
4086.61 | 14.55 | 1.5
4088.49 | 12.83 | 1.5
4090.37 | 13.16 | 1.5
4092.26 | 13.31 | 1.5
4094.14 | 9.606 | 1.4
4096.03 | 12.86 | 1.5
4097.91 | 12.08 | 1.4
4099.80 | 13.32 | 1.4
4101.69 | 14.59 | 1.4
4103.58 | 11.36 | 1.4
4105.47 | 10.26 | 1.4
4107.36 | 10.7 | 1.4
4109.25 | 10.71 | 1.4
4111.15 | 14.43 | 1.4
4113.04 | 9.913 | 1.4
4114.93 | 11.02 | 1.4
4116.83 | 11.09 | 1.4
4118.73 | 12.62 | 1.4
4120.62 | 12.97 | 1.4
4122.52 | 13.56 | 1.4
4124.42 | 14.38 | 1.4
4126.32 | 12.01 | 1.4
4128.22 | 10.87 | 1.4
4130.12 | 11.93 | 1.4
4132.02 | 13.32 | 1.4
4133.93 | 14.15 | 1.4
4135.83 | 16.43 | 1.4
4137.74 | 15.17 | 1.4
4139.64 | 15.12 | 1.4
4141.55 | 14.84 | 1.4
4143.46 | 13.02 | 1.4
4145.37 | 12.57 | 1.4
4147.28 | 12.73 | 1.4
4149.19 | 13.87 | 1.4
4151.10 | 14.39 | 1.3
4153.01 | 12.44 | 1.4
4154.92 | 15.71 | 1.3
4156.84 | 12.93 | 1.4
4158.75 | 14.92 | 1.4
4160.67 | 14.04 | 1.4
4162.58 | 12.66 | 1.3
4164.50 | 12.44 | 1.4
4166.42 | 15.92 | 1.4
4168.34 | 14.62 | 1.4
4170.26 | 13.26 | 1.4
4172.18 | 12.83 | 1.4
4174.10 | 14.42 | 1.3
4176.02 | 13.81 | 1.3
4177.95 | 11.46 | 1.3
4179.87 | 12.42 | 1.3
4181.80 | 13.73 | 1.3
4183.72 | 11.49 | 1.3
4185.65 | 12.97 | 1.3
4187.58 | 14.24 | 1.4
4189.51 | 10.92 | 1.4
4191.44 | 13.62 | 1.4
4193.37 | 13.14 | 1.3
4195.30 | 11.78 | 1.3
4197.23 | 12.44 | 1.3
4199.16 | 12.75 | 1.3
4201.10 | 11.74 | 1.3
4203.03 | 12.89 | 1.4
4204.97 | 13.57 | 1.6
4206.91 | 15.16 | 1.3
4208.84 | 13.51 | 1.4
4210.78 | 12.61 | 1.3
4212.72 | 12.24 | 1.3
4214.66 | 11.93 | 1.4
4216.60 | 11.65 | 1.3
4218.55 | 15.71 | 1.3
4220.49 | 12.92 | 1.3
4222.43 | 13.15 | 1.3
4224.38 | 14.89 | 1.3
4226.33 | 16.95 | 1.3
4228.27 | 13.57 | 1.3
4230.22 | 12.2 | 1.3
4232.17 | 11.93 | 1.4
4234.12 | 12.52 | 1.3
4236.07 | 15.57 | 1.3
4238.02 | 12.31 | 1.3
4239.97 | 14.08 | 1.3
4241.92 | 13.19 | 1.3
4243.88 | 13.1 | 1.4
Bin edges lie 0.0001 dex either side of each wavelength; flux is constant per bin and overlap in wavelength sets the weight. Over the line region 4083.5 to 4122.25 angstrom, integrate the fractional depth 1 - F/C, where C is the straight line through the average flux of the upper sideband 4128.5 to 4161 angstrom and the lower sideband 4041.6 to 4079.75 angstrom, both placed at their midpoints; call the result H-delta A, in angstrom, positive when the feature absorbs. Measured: 3.1 angstrom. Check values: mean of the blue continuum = 12.6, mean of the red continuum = 13.9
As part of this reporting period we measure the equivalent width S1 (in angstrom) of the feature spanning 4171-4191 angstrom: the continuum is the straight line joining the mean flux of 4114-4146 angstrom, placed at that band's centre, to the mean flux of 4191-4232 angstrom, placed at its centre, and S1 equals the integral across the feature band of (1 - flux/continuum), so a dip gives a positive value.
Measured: 0.6 angstrom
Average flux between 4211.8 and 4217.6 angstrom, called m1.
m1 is 11.9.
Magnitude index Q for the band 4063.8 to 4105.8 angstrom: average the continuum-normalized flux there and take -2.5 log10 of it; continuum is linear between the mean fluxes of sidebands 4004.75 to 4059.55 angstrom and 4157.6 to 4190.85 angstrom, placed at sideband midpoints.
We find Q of 0.08 mag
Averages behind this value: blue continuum 13.3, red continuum 13.3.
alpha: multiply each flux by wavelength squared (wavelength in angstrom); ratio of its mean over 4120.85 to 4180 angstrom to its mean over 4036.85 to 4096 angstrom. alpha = 1.1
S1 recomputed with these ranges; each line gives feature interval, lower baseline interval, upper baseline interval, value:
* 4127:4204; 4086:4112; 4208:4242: -2.6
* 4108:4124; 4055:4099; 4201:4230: 0.8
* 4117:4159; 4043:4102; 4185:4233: -2.1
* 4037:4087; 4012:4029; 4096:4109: -0.4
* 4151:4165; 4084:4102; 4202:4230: -0.5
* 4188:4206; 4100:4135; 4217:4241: 1.0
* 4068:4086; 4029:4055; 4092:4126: 1.3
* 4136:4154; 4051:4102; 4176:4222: -1.6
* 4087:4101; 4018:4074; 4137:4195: 0.8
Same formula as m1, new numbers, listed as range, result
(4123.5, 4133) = 12.5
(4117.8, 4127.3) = 13.1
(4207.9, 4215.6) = 12.6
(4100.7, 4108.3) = 11.7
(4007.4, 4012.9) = 12.7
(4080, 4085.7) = 12.5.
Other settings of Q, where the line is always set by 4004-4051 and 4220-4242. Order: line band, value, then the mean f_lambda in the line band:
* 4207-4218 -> 0.07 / 12.7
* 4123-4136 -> 0.03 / 13.1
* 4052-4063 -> 0.01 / 13.2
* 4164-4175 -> -0.03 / 14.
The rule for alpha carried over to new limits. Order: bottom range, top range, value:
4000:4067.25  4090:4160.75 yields 1.02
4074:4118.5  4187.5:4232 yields 1.15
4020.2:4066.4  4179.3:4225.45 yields 1.05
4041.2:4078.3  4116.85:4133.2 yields 1.03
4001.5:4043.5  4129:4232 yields 1.09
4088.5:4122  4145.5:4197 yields 1.14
